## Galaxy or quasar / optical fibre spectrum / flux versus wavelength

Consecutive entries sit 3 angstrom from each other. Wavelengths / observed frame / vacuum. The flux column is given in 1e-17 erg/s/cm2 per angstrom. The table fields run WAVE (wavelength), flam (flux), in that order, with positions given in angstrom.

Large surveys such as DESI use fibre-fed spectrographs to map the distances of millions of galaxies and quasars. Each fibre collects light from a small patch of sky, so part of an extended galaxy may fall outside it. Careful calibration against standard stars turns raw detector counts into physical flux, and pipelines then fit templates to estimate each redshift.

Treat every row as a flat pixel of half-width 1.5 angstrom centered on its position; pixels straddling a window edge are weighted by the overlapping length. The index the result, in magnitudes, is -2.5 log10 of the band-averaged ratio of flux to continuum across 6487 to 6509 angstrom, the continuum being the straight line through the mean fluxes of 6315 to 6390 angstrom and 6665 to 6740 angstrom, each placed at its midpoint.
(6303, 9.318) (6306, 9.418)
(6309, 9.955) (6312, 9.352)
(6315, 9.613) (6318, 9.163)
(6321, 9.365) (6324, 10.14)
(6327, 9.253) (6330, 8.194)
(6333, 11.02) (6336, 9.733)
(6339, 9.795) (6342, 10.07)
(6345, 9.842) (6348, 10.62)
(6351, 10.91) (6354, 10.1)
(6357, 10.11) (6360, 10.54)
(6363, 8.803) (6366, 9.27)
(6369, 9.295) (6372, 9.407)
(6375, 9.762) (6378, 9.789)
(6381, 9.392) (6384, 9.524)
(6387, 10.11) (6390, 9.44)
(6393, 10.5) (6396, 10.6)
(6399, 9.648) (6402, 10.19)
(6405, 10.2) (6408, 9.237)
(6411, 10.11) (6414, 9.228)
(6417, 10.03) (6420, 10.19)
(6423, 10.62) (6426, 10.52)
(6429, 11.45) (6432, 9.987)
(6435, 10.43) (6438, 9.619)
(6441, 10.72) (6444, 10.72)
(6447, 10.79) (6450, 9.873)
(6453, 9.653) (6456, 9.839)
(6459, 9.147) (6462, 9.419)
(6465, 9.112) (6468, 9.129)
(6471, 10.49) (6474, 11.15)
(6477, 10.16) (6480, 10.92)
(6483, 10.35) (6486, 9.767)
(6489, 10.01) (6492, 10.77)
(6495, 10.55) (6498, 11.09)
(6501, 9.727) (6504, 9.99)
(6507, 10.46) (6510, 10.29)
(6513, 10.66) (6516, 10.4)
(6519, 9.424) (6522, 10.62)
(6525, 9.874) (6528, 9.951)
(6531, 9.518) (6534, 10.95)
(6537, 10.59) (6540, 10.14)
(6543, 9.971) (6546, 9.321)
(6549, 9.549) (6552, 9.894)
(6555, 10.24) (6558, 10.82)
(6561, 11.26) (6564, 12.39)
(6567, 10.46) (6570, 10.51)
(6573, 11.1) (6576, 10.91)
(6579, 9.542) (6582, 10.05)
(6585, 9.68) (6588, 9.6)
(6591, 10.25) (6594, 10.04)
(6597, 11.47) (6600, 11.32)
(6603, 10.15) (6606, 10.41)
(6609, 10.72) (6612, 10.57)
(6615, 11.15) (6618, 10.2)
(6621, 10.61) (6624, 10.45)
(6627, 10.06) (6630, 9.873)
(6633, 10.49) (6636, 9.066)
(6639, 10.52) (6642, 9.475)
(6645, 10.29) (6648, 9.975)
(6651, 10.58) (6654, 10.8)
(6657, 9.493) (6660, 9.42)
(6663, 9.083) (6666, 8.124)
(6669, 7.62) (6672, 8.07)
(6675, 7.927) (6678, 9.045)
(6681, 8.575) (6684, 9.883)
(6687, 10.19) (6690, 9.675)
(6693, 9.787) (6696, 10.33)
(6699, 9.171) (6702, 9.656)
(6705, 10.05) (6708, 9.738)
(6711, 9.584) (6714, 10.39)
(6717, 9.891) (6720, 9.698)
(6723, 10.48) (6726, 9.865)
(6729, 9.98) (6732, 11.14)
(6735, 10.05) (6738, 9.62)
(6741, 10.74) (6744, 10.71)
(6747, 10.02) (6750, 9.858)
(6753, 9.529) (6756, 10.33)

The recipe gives -0.07 mag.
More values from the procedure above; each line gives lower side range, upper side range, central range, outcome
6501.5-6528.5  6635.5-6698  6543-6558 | 0.013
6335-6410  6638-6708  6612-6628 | -0.106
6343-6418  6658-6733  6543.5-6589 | -0.078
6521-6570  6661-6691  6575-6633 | -0.077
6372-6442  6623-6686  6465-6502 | -0.047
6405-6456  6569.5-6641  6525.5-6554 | 0.033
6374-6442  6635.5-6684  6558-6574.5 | -0.163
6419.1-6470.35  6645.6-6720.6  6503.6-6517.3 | -0.051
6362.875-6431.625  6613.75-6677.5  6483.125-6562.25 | -0.048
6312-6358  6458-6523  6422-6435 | -0.061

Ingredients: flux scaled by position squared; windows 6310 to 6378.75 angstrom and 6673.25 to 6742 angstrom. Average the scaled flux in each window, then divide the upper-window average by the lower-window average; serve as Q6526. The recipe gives 1.12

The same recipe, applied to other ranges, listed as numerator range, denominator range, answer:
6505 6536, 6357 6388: 1.11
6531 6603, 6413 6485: 1.06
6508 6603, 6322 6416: 1.11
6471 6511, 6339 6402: 1.09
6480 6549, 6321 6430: 1.07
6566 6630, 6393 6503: 1.08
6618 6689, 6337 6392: 1.06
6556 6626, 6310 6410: 1.16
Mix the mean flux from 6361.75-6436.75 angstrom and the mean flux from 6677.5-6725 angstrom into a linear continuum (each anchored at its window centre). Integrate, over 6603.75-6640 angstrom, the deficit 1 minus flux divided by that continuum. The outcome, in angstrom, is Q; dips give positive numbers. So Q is -1.94 angstrom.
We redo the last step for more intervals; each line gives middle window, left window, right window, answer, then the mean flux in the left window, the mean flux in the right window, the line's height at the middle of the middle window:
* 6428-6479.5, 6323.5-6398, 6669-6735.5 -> -1.7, 9.84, 9.64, 9.79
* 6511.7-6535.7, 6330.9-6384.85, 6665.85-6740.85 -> -1.1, 9.87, 9.59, 9.74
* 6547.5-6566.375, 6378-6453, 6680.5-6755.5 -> -1.2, 10.1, 9.97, 10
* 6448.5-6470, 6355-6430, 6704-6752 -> 1.0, 9.91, 10.1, 9.95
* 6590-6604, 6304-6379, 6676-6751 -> -1.2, 9.74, 9.91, 9.86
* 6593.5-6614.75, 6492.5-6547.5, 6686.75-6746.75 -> -1.2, 10.2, 10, 10.1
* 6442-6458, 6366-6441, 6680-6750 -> -0.3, 9.97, 9.97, 9.97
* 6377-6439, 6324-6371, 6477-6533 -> -0.3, 9.84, 10.2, 10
